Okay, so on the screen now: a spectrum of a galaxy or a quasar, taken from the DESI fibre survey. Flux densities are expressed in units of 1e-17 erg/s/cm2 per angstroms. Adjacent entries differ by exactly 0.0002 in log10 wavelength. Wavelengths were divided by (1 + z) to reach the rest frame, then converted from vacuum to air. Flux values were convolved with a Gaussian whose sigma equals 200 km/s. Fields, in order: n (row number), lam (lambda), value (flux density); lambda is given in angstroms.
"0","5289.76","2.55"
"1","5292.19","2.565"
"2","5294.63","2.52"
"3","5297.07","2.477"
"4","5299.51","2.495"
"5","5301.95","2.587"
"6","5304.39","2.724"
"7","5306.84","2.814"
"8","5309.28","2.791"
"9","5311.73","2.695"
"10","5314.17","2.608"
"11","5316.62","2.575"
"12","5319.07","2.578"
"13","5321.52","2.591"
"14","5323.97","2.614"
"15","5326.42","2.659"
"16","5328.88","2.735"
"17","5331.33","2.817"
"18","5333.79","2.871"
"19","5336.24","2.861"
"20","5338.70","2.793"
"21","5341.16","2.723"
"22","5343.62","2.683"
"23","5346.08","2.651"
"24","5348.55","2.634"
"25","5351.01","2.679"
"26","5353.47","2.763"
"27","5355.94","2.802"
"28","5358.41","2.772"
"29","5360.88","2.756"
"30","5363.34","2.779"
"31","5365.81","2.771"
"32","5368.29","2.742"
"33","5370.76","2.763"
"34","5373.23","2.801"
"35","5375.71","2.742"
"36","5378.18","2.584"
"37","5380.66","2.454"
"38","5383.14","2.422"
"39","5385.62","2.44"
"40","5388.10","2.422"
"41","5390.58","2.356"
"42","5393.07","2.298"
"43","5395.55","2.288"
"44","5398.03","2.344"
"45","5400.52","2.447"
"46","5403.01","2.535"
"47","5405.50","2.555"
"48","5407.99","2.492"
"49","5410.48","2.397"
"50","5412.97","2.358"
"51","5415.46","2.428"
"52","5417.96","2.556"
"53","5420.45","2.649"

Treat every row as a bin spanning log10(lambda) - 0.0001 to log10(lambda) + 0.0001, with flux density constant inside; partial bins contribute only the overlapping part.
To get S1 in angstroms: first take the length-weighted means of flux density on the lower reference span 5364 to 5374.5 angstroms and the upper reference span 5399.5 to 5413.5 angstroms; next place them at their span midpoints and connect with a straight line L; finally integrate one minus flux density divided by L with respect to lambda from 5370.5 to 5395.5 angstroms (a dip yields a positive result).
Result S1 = 1.4 angstroms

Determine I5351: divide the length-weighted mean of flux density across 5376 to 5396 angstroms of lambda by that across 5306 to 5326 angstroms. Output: 0.91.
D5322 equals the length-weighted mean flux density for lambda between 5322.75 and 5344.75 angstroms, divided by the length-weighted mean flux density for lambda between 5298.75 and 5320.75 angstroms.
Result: 1.0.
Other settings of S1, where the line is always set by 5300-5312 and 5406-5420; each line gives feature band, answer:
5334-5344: -0.56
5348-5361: -0.70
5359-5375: -1.23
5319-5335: -0.25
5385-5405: 0.88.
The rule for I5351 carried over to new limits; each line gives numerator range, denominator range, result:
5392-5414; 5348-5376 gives 0.88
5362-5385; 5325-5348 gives 0.97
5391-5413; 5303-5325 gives 0.91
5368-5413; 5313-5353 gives 0.93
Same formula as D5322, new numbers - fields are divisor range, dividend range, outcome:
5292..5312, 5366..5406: 0.96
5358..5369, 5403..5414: 0.89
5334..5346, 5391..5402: 0.85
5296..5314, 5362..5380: 1.03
